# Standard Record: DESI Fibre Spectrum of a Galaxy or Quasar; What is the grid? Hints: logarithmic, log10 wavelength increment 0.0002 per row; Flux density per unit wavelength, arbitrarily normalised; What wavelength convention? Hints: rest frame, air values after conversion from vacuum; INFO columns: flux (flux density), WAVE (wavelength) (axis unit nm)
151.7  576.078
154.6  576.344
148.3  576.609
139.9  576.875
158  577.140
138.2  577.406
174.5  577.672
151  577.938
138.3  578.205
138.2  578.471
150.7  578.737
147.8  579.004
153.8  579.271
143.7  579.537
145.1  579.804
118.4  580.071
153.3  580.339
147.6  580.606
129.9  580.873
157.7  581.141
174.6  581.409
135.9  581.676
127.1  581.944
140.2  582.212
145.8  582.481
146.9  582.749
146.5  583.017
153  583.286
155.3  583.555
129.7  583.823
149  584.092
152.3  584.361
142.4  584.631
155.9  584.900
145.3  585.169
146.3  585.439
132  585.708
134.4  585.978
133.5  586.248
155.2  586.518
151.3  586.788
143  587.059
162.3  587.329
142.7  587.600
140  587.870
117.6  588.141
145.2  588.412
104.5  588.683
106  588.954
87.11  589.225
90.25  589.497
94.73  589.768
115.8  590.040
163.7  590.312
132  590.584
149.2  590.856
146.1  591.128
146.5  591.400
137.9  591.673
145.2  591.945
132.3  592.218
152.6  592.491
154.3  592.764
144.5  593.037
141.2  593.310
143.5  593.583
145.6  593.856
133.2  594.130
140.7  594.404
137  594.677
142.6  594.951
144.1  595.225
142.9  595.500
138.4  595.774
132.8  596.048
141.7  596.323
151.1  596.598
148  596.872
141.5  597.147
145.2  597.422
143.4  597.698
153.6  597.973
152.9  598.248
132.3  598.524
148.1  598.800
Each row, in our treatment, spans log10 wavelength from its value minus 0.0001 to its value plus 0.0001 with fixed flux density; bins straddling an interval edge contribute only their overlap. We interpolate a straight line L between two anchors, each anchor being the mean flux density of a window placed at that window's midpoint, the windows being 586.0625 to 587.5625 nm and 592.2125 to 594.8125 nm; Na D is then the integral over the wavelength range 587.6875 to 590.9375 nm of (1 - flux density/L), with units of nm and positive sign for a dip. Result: 0.57 nm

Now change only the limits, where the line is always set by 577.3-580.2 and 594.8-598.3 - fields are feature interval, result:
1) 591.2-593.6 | 0.00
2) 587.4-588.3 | 0.06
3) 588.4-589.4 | 0.27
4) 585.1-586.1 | 0.04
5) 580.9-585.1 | -0.05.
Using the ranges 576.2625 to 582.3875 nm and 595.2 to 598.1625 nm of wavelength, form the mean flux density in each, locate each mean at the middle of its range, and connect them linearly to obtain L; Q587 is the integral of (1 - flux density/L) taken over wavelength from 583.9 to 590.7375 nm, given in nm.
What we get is 0.55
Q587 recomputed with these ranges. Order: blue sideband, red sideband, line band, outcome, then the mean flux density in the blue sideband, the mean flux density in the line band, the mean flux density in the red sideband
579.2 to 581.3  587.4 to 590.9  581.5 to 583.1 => -0.027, 144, 141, 122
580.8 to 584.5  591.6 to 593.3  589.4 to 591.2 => 0.215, 146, 128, 144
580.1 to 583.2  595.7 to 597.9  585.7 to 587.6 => -0.010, 145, 145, 143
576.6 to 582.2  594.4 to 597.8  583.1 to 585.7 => -0.035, 146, 147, 142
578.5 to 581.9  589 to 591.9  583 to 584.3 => -0.073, 146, 147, 126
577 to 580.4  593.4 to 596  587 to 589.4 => 0.280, 147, 126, 141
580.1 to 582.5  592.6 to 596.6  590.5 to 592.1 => -0.005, 145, 143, 142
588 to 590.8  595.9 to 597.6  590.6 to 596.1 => -0.496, 117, 142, 143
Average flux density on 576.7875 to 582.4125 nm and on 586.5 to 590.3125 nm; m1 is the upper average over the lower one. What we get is 0.86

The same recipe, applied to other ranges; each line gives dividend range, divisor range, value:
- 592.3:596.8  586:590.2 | 1.13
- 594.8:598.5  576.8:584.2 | 0.99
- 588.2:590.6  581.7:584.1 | 0.80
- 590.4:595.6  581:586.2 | 0.98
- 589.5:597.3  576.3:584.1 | 0.96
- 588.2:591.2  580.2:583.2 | 0.83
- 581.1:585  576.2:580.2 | 1.00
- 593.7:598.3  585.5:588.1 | 1.00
